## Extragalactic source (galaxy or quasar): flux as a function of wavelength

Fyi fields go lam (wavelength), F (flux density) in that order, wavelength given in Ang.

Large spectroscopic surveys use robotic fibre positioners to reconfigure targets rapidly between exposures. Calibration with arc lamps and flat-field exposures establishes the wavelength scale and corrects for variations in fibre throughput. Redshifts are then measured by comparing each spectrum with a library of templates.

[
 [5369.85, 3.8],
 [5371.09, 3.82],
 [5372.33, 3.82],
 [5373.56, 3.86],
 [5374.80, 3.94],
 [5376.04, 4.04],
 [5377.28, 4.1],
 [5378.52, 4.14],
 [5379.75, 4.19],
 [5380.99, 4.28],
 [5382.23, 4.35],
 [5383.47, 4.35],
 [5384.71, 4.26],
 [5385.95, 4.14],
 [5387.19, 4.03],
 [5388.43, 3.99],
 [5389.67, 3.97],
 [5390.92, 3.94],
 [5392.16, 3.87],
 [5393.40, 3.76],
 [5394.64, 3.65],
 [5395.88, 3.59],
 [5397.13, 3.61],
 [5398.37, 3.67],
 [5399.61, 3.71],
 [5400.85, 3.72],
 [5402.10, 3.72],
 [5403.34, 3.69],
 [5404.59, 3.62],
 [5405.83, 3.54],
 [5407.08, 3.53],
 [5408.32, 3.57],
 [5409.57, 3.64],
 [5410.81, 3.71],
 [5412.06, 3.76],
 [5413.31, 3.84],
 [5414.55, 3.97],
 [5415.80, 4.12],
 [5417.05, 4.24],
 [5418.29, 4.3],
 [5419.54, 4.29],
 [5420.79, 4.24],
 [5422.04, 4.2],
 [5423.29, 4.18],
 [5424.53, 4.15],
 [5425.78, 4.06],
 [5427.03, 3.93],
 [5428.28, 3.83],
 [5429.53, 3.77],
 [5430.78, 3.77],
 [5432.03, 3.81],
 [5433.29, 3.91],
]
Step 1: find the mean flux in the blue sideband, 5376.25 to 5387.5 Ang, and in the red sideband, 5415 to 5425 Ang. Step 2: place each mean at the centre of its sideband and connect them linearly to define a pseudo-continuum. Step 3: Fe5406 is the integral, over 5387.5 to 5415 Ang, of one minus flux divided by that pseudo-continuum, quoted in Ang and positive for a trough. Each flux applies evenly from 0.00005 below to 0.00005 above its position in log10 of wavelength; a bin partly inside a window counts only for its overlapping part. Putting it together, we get 3.1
